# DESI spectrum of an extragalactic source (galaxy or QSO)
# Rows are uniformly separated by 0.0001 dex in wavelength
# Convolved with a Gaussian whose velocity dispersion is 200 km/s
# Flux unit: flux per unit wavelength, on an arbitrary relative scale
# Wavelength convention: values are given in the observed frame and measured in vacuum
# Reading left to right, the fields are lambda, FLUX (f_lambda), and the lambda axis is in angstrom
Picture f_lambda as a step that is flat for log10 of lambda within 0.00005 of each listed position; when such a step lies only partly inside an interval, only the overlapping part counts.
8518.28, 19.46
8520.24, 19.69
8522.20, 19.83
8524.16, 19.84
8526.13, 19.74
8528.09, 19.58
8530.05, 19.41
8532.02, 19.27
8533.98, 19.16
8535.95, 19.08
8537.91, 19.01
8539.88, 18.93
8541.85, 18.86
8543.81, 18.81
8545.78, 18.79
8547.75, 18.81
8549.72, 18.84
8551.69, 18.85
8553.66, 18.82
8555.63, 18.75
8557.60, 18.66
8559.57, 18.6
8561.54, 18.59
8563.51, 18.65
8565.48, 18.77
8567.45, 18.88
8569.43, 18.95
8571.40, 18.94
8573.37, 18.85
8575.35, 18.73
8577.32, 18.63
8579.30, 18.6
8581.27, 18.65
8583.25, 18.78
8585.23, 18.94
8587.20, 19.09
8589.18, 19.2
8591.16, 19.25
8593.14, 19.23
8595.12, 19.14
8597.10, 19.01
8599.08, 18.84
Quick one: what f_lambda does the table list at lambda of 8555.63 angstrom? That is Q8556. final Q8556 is 18.75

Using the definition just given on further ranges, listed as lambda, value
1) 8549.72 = 18.84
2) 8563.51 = 18.65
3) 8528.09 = 19.58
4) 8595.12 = 19.14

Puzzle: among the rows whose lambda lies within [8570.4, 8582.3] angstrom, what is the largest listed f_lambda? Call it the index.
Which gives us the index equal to 18.94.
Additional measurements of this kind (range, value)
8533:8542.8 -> 19.16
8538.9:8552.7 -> 18.93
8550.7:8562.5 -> 18.85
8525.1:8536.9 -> 19.74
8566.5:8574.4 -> 18.95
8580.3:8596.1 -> 19.25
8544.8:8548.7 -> 18.81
